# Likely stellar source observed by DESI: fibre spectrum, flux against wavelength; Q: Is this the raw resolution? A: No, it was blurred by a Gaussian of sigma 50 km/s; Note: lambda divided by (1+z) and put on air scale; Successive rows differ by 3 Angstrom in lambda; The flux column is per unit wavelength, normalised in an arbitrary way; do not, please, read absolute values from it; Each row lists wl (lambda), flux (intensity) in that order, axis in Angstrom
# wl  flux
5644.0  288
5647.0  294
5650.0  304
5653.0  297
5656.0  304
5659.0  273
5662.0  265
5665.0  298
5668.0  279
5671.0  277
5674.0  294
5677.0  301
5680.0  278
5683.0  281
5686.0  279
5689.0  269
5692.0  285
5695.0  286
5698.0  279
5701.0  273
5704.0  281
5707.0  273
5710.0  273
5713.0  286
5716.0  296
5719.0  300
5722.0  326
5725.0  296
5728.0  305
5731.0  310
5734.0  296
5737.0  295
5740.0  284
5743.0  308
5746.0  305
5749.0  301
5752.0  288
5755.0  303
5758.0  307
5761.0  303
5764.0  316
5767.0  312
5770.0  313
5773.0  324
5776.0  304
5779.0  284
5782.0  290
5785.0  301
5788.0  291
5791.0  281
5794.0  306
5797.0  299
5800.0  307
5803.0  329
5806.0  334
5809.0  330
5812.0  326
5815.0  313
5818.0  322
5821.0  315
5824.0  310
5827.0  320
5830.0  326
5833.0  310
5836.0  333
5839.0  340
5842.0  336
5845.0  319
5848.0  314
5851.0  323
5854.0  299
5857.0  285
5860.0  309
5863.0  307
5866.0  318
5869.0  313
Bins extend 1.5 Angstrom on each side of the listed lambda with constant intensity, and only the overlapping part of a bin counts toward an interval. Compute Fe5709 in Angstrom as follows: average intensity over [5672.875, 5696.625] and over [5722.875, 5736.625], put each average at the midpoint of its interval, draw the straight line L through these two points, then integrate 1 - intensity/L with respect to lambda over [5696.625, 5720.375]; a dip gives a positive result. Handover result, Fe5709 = 0.9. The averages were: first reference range 284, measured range 283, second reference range 302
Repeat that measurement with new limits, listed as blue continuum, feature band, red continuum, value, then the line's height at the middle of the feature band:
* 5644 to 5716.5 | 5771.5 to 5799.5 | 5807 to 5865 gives 0.81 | 307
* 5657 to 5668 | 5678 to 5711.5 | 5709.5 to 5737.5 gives 1.37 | 290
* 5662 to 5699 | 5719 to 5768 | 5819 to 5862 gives -1.12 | 296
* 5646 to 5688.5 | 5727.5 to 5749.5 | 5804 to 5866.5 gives 0.01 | 300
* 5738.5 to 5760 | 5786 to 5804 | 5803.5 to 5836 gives 0.71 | 314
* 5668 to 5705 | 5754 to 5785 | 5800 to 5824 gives 0.30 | 309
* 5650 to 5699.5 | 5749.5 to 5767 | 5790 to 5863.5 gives -0.12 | 302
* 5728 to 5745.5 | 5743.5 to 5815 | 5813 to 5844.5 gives 0.75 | 310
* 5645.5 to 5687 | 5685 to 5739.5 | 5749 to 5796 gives 0.80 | 294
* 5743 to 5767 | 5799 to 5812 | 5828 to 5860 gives -0.57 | 312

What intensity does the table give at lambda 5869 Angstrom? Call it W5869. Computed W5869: 313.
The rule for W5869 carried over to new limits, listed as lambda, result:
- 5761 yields 303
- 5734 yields 296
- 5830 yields 326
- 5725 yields 296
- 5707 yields 273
